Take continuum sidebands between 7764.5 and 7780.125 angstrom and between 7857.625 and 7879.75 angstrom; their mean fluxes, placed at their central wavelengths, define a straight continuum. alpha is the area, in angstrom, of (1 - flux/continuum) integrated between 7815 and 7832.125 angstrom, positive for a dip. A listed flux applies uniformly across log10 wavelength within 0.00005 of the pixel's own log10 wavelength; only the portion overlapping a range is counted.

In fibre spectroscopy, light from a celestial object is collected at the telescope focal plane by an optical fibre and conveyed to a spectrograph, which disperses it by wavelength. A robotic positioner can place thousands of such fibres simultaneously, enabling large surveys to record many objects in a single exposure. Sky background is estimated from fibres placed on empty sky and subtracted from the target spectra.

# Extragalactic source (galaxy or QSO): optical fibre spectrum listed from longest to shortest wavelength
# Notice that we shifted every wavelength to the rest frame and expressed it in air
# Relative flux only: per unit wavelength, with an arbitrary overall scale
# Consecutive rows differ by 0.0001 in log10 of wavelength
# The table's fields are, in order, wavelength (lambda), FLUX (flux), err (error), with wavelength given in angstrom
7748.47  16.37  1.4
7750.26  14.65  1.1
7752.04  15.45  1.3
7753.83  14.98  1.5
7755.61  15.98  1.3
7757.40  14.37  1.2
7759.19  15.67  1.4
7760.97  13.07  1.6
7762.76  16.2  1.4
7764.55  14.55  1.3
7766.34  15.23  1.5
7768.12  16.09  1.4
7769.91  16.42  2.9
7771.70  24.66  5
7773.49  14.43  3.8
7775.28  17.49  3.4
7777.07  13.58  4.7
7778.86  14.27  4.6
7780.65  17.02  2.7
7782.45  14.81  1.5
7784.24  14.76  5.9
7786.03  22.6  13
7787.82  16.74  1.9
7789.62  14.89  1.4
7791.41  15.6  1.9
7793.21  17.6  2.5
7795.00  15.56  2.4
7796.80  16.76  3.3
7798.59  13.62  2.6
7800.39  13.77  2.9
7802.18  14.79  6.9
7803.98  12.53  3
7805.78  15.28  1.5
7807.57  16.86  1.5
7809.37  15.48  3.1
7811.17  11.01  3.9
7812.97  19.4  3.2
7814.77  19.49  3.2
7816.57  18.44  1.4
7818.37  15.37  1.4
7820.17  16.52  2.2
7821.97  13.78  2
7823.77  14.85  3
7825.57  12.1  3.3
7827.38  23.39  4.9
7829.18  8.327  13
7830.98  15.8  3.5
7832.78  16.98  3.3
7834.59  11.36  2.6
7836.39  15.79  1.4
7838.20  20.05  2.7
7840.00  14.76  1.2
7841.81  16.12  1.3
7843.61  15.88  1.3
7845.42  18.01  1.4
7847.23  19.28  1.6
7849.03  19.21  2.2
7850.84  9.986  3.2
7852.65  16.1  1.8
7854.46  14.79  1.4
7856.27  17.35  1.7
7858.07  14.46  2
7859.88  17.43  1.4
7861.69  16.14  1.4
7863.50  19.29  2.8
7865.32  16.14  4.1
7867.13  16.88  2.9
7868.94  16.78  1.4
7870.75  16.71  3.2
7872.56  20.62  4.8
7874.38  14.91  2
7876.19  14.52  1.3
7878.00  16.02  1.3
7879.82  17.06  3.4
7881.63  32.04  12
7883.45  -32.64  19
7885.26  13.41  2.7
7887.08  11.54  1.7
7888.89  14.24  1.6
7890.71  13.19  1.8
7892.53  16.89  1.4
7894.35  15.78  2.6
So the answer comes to 1.0 angstrom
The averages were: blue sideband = 16.4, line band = 15.6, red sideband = 16.7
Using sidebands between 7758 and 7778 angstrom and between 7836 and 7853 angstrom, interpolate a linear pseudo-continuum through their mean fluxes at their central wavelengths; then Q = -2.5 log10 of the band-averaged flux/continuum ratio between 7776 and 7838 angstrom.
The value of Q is 0.05 mag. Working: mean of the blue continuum 16.1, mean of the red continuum 16.6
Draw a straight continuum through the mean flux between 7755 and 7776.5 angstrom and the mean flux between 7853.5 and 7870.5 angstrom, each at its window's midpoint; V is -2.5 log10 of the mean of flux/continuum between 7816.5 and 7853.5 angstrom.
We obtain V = 0.05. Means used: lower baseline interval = 16.1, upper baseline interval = 16.6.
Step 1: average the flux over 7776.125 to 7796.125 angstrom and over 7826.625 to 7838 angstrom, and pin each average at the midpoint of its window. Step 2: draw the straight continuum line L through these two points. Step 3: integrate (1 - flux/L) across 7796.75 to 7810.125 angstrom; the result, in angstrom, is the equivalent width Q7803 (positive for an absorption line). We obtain 0.95 angstrom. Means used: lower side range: 16.1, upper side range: 15.5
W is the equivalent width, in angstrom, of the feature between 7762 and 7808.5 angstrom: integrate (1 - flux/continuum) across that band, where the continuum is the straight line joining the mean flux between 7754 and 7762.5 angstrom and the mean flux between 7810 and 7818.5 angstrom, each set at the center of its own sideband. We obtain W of -0.6 angstrom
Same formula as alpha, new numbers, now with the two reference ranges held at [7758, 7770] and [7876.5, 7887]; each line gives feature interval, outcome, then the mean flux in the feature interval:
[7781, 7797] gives -2.9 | 16.6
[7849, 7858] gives -3.3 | 15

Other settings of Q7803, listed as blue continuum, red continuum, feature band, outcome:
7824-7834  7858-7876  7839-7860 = 0.0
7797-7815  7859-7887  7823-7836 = 0.1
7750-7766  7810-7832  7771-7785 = -1.0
